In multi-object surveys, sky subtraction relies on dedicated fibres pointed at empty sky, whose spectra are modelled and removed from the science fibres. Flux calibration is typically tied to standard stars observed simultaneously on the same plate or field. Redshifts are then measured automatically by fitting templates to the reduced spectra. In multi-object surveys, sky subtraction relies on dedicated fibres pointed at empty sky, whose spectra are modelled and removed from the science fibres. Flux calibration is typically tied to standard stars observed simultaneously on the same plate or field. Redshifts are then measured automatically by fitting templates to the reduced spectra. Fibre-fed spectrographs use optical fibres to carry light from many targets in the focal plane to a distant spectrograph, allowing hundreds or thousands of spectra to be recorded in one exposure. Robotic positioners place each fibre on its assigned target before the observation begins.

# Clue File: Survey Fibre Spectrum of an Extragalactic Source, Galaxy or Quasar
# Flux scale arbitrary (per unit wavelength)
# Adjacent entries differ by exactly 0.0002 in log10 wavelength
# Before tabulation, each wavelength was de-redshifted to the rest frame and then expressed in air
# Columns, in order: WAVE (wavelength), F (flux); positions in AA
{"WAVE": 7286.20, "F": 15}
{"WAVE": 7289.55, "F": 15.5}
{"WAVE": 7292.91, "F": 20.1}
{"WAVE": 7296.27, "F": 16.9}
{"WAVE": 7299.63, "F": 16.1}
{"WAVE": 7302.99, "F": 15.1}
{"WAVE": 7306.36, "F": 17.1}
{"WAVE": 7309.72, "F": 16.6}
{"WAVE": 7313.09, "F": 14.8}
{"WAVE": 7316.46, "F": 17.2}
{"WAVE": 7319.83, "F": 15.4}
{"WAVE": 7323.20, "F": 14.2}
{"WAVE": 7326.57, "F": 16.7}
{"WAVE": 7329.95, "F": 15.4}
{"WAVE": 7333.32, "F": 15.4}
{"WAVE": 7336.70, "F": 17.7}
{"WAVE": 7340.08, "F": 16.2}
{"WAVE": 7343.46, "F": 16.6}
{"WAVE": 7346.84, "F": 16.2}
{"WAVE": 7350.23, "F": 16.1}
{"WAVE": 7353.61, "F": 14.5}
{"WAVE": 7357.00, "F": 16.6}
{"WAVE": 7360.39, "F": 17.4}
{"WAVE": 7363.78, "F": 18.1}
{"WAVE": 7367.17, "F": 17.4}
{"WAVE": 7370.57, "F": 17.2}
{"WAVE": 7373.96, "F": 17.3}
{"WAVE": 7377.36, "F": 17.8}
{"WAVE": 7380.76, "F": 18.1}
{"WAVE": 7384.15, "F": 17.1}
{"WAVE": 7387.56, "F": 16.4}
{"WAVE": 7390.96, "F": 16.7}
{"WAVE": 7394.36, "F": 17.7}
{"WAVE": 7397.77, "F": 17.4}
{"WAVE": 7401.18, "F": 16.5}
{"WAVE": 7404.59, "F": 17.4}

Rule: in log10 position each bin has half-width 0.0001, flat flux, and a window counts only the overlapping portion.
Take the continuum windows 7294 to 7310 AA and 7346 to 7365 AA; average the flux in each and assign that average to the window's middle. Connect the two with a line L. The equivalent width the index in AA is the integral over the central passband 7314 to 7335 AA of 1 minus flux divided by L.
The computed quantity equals 1.0 AA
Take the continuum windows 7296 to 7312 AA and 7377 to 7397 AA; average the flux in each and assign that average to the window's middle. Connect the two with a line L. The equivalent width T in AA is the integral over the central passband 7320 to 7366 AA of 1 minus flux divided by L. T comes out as 1.41 AA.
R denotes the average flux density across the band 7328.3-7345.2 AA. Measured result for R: 16.3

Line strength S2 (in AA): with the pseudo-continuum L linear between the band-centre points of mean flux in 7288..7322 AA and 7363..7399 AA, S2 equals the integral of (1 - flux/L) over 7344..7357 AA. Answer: 0.9 AA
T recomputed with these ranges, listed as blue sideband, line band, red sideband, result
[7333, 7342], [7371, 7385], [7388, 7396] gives -0.5 AA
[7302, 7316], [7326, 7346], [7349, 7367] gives 0.1 AA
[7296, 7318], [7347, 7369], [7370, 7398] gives 0.4 AA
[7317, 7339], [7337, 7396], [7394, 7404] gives -1.3 AA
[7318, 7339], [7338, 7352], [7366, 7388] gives 0.0 AA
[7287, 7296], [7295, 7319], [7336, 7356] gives 1.2 AA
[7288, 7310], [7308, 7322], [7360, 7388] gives 0.8 AA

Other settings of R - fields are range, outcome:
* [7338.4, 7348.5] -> 16.3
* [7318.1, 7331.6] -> 15.4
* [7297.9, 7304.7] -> 15.6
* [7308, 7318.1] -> 16.2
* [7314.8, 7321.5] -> 16.3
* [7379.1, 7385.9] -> 17.6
